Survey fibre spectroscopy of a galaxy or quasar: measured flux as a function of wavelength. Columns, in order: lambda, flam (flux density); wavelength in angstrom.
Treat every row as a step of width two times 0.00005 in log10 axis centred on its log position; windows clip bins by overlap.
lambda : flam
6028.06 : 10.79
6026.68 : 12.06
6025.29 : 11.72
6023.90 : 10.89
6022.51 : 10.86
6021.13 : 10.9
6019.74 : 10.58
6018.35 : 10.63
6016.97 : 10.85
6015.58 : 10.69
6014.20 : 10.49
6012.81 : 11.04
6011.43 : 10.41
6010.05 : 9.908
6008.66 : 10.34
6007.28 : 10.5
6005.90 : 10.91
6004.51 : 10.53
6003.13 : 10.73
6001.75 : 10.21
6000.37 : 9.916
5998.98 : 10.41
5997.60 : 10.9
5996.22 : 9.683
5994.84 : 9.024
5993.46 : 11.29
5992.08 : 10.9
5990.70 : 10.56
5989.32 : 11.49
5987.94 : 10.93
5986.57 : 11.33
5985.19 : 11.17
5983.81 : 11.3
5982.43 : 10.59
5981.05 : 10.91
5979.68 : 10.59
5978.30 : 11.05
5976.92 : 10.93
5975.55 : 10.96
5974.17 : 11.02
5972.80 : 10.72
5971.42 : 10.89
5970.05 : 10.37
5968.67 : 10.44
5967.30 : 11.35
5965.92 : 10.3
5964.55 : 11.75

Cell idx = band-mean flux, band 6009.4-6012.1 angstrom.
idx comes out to 10.2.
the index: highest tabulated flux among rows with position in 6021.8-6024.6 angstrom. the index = 10.89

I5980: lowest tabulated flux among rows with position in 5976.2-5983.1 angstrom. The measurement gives 10.59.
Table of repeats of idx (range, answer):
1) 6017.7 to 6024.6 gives 10.8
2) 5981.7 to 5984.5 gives 10.9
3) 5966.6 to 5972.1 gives 10.8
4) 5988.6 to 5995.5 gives 10.7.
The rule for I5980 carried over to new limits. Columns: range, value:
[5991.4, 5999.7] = 9.024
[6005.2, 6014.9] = 9.908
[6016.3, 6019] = 10.63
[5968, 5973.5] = 10.37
